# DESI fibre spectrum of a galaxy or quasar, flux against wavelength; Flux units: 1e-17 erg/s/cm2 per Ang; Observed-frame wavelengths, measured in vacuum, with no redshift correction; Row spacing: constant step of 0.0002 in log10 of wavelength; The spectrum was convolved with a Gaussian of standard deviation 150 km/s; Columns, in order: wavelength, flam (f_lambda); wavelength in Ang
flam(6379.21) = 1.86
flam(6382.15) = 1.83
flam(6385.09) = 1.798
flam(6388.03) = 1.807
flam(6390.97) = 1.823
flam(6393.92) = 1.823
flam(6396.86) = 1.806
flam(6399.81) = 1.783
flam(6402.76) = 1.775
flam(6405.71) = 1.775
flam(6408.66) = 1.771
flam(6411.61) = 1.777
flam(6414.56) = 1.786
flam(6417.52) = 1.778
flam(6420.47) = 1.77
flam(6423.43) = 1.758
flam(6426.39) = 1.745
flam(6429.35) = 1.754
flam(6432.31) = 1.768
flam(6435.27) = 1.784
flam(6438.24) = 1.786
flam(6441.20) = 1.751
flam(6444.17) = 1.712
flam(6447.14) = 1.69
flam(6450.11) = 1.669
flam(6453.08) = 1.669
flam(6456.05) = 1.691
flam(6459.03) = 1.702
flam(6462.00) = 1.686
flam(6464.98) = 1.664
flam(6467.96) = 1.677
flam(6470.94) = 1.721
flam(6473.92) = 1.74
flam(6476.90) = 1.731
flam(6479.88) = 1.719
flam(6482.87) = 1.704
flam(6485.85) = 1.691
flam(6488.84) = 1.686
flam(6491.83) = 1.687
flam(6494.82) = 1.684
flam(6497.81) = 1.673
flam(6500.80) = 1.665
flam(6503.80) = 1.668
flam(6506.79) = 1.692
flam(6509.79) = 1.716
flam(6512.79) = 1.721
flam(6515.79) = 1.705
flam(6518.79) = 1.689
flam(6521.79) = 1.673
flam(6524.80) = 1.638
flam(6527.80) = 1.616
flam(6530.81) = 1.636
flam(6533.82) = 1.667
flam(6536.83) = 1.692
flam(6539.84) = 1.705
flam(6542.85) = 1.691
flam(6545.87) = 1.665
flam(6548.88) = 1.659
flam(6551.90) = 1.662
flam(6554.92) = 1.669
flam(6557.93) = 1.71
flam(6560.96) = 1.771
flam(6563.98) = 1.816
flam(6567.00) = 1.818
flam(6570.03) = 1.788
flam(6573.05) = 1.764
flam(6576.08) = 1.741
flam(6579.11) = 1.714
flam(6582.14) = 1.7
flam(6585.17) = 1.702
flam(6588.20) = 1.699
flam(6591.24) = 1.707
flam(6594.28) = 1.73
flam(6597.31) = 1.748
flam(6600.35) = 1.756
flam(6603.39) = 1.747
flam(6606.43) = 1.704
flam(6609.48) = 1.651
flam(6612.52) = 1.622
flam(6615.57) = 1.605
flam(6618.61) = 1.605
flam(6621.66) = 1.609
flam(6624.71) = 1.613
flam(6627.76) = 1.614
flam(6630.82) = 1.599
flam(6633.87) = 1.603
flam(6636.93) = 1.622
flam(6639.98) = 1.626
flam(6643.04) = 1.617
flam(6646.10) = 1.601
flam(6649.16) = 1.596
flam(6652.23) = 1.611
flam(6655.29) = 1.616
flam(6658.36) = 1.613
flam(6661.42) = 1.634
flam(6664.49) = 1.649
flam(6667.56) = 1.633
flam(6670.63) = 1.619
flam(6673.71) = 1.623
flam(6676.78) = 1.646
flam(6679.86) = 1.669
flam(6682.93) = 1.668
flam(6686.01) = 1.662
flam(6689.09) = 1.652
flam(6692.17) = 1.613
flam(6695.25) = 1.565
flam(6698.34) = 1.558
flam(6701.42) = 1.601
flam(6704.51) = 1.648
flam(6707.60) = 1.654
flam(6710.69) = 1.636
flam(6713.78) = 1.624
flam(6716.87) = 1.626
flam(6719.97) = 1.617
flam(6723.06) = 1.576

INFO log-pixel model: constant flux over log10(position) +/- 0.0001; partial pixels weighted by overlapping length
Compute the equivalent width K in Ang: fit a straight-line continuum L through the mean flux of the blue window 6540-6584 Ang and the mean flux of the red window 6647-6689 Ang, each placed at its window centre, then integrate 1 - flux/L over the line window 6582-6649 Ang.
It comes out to 0.9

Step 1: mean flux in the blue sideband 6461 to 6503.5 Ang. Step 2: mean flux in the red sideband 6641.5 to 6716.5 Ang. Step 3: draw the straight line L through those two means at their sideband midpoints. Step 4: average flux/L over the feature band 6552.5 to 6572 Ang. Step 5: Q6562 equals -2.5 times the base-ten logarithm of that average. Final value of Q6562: -0.06 mag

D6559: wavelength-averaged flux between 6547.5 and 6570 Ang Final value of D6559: 1.73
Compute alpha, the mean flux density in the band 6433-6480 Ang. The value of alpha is 1.71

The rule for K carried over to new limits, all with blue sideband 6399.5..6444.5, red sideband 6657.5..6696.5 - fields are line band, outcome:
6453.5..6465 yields 0.4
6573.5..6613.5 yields -0.8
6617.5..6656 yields 1.1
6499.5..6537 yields 0.9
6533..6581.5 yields -0.7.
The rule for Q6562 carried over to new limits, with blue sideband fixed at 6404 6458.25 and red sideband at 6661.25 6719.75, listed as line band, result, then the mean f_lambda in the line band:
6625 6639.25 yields 0.030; 1.61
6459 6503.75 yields 0.018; 1.69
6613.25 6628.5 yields 0.034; 1.61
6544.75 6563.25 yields -0.003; 1.7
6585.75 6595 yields -0.022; 1.71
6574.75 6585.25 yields -0.023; 1.72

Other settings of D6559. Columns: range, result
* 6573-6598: 1.72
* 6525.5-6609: 1.71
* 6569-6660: 1.66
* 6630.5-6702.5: 1.62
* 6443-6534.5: 1.69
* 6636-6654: 1.61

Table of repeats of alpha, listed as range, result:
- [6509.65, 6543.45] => 1.68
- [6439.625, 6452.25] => 1.7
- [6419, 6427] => 1.76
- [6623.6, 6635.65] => 1.61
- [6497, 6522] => 1.69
